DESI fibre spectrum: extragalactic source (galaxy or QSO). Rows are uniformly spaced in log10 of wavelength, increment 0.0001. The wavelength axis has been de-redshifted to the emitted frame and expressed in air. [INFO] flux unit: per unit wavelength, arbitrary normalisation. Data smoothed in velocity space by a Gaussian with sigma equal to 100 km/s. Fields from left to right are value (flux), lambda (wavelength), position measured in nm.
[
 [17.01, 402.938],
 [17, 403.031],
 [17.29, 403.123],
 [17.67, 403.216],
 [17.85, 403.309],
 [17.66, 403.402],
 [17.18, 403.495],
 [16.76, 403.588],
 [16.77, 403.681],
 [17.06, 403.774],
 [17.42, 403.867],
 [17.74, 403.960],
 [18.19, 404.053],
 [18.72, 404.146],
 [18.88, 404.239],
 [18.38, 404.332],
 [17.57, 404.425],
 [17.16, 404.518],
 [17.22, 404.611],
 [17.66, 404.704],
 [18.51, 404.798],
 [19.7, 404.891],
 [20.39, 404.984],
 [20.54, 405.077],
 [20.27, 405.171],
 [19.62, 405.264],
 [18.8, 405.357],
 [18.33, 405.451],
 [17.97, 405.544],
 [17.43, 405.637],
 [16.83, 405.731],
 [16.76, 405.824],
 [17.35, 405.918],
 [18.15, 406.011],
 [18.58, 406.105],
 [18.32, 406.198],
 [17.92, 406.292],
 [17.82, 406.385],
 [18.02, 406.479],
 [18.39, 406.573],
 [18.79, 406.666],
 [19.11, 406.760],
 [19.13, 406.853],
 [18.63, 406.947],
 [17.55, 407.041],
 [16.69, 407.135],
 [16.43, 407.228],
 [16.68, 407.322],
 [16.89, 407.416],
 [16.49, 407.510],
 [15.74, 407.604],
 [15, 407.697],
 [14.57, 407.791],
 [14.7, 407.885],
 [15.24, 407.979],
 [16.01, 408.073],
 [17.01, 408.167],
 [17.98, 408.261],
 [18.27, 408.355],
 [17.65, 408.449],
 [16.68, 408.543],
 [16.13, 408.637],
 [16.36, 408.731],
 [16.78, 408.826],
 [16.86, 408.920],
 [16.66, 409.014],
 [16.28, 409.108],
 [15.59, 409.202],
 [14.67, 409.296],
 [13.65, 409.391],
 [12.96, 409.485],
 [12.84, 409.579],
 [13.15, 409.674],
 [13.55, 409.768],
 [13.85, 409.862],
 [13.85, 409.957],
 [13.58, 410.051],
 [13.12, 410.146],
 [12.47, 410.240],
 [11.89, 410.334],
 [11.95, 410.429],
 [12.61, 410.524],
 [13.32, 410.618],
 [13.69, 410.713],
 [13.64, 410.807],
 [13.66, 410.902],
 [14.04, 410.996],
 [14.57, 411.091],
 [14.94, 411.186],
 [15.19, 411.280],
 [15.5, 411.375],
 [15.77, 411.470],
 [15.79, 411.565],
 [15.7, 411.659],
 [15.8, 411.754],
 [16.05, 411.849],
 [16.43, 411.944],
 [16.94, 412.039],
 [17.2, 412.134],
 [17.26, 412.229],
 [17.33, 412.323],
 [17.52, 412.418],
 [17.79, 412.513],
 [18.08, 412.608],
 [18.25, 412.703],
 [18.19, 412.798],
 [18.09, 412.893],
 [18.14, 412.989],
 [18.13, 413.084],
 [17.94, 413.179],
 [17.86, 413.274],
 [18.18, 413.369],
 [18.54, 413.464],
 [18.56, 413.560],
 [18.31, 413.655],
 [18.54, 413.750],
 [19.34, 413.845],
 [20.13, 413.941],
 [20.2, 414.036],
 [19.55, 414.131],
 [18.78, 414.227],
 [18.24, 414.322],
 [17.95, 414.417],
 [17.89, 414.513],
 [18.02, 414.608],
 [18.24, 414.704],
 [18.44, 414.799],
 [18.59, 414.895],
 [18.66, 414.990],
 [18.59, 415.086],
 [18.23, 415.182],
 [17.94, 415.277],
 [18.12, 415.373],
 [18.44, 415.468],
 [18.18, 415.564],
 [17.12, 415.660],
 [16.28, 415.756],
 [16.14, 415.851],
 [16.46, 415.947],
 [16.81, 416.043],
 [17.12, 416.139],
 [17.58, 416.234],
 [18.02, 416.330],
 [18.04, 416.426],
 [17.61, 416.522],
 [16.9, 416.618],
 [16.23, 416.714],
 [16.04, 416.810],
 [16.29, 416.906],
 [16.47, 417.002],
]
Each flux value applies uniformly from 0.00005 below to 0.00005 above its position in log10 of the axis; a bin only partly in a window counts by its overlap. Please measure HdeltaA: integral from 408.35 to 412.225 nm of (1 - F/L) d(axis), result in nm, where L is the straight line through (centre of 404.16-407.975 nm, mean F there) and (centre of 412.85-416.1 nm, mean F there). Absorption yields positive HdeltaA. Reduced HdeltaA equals 0.675 nm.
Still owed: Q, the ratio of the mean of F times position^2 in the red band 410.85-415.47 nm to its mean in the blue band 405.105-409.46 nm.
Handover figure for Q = 1.1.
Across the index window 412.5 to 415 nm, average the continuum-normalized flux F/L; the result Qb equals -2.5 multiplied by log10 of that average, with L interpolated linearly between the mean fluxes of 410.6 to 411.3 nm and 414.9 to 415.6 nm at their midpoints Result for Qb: -0.10 mag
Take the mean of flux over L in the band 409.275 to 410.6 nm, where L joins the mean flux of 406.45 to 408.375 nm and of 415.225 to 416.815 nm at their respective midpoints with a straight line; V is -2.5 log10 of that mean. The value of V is 0.29 mag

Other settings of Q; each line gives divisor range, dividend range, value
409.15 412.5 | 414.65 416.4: 1.24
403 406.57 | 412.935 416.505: 1.05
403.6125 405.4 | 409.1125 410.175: 0.77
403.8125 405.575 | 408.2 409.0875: 0.93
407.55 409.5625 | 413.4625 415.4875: 1.20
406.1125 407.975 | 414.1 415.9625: 1.09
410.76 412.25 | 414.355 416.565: 1.17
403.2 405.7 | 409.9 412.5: 0.84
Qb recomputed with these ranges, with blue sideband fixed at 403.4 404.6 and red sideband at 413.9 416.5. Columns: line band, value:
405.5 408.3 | 0.03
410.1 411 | 0.35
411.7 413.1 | 0.04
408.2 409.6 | 0.12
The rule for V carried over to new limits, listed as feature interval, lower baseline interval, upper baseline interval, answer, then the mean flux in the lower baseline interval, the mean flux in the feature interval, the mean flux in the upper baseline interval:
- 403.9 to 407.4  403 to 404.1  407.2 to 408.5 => -0.08 mag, 17.4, 18.2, 16.3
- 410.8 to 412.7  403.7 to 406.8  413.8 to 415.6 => 0.15 mag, 18.3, 16.1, 18.6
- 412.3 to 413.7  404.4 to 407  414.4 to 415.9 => 0.00 mag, 18.4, 18.1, 17.9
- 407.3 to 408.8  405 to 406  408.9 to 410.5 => -0.05 mag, 18.4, 16.3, 13.9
